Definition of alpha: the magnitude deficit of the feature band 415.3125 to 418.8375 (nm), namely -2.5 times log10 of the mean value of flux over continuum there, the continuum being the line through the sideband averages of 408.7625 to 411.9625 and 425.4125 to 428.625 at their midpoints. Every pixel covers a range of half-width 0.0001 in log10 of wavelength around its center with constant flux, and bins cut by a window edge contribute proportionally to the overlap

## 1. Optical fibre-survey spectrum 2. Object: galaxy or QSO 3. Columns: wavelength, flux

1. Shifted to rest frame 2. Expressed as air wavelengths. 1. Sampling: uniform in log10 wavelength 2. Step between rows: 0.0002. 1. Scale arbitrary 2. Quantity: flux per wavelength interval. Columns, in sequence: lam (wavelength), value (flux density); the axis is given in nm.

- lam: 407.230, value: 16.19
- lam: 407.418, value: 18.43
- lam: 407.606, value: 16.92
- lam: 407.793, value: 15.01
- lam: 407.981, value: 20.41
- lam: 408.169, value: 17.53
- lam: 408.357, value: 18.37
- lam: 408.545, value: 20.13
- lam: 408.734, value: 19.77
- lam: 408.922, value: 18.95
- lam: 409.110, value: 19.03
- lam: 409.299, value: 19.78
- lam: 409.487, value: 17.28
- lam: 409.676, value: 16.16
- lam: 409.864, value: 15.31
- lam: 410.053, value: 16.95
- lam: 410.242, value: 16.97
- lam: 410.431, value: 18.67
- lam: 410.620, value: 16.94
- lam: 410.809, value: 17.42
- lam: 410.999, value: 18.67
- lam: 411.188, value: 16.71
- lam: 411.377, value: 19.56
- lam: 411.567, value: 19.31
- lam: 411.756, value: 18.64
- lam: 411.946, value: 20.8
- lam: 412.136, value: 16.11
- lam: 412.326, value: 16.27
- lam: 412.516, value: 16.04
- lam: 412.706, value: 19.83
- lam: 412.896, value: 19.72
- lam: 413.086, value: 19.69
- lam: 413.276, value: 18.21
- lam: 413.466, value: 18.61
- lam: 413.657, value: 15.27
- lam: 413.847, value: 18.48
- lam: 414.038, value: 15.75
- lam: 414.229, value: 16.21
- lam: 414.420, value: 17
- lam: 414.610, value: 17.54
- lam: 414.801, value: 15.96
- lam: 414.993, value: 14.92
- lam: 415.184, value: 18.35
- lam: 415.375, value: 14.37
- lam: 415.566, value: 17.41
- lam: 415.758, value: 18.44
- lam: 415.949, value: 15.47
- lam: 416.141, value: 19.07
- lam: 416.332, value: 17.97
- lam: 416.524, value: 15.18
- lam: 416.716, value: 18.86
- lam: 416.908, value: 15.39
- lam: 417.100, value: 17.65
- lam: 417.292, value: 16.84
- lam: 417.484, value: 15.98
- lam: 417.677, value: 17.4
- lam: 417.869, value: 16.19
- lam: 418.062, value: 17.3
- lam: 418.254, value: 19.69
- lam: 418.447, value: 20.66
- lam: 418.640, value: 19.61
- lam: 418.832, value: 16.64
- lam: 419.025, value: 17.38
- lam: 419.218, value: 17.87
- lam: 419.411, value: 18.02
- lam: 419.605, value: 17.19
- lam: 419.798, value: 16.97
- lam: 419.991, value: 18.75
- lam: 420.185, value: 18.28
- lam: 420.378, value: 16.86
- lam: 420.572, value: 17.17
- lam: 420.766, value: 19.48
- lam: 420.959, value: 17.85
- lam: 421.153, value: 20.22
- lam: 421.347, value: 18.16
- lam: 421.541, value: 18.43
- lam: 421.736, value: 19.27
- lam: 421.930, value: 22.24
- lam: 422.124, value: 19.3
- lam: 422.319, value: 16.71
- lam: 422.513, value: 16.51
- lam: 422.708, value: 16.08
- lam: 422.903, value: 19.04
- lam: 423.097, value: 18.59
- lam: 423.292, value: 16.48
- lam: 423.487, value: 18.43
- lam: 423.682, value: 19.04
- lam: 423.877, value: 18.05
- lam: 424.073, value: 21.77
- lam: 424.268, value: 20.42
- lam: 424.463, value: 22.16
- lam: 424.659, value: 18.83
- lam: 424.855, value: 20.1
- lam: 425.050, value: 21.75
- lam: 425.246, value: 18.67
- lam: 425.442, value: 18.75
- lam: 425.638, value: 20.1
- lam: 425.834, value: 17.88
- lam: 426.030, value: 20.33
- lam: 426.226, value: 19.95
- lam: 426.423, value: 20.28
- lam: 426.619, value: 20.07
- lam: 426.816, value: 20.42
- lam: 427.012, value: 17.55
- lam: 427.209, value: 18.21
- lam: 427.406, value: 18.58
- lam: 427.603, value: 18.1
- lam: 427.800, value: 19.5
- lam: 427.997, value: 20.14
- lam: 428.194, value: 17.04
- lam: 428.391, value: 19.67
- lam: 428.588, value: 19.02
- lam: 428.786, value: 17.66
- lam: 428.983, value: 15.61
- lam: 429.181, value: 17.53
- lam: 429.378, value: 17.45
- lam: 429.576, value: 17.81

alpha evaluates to 0.06 mag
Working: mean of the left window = 18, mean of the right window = 19.2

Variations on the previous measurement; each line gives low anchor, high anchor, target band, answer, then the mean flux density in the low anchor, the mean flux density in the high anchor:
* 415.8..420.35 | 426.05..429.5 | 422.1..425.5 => -0.04 mag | 17.6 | 18.7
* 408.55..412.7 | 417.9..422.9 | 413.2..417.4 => 0.07 mag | 18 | 18.3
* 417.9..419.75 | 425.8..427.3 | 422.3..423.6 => 0.08 mag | 18.2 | 19.4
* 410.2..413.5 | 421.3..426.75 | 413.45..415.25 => 0.11 mag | 18.2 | 19.2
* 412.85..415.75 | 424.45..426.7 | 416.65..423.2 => 0.03 mag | 17.2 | 19.8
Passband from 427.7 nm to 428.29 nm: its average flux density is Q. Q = 18.9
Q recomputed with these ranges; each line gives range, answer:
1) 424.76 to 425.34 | 20.2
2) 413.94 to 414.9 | 16.5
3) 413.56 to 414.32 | 16.4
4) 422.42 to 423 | 17.2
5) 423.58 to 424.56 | 20.3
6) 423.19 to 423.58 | 17.5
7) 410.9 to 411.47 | 18.3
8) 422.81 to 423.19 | 18.9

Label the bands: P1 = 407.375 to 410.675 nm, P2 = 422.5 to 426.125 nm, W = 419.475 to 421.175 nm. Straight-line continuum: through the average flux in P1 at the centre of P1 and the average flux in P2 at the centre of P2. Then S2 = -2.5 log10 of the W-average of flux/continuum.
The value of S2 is 0.05 mag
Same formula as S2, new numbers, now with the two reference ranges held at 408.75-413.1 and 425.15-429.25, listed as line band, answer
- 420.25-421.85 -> 0.003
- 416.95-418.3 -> 0.075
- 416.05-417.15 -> 0.059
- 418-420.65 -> 0.024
